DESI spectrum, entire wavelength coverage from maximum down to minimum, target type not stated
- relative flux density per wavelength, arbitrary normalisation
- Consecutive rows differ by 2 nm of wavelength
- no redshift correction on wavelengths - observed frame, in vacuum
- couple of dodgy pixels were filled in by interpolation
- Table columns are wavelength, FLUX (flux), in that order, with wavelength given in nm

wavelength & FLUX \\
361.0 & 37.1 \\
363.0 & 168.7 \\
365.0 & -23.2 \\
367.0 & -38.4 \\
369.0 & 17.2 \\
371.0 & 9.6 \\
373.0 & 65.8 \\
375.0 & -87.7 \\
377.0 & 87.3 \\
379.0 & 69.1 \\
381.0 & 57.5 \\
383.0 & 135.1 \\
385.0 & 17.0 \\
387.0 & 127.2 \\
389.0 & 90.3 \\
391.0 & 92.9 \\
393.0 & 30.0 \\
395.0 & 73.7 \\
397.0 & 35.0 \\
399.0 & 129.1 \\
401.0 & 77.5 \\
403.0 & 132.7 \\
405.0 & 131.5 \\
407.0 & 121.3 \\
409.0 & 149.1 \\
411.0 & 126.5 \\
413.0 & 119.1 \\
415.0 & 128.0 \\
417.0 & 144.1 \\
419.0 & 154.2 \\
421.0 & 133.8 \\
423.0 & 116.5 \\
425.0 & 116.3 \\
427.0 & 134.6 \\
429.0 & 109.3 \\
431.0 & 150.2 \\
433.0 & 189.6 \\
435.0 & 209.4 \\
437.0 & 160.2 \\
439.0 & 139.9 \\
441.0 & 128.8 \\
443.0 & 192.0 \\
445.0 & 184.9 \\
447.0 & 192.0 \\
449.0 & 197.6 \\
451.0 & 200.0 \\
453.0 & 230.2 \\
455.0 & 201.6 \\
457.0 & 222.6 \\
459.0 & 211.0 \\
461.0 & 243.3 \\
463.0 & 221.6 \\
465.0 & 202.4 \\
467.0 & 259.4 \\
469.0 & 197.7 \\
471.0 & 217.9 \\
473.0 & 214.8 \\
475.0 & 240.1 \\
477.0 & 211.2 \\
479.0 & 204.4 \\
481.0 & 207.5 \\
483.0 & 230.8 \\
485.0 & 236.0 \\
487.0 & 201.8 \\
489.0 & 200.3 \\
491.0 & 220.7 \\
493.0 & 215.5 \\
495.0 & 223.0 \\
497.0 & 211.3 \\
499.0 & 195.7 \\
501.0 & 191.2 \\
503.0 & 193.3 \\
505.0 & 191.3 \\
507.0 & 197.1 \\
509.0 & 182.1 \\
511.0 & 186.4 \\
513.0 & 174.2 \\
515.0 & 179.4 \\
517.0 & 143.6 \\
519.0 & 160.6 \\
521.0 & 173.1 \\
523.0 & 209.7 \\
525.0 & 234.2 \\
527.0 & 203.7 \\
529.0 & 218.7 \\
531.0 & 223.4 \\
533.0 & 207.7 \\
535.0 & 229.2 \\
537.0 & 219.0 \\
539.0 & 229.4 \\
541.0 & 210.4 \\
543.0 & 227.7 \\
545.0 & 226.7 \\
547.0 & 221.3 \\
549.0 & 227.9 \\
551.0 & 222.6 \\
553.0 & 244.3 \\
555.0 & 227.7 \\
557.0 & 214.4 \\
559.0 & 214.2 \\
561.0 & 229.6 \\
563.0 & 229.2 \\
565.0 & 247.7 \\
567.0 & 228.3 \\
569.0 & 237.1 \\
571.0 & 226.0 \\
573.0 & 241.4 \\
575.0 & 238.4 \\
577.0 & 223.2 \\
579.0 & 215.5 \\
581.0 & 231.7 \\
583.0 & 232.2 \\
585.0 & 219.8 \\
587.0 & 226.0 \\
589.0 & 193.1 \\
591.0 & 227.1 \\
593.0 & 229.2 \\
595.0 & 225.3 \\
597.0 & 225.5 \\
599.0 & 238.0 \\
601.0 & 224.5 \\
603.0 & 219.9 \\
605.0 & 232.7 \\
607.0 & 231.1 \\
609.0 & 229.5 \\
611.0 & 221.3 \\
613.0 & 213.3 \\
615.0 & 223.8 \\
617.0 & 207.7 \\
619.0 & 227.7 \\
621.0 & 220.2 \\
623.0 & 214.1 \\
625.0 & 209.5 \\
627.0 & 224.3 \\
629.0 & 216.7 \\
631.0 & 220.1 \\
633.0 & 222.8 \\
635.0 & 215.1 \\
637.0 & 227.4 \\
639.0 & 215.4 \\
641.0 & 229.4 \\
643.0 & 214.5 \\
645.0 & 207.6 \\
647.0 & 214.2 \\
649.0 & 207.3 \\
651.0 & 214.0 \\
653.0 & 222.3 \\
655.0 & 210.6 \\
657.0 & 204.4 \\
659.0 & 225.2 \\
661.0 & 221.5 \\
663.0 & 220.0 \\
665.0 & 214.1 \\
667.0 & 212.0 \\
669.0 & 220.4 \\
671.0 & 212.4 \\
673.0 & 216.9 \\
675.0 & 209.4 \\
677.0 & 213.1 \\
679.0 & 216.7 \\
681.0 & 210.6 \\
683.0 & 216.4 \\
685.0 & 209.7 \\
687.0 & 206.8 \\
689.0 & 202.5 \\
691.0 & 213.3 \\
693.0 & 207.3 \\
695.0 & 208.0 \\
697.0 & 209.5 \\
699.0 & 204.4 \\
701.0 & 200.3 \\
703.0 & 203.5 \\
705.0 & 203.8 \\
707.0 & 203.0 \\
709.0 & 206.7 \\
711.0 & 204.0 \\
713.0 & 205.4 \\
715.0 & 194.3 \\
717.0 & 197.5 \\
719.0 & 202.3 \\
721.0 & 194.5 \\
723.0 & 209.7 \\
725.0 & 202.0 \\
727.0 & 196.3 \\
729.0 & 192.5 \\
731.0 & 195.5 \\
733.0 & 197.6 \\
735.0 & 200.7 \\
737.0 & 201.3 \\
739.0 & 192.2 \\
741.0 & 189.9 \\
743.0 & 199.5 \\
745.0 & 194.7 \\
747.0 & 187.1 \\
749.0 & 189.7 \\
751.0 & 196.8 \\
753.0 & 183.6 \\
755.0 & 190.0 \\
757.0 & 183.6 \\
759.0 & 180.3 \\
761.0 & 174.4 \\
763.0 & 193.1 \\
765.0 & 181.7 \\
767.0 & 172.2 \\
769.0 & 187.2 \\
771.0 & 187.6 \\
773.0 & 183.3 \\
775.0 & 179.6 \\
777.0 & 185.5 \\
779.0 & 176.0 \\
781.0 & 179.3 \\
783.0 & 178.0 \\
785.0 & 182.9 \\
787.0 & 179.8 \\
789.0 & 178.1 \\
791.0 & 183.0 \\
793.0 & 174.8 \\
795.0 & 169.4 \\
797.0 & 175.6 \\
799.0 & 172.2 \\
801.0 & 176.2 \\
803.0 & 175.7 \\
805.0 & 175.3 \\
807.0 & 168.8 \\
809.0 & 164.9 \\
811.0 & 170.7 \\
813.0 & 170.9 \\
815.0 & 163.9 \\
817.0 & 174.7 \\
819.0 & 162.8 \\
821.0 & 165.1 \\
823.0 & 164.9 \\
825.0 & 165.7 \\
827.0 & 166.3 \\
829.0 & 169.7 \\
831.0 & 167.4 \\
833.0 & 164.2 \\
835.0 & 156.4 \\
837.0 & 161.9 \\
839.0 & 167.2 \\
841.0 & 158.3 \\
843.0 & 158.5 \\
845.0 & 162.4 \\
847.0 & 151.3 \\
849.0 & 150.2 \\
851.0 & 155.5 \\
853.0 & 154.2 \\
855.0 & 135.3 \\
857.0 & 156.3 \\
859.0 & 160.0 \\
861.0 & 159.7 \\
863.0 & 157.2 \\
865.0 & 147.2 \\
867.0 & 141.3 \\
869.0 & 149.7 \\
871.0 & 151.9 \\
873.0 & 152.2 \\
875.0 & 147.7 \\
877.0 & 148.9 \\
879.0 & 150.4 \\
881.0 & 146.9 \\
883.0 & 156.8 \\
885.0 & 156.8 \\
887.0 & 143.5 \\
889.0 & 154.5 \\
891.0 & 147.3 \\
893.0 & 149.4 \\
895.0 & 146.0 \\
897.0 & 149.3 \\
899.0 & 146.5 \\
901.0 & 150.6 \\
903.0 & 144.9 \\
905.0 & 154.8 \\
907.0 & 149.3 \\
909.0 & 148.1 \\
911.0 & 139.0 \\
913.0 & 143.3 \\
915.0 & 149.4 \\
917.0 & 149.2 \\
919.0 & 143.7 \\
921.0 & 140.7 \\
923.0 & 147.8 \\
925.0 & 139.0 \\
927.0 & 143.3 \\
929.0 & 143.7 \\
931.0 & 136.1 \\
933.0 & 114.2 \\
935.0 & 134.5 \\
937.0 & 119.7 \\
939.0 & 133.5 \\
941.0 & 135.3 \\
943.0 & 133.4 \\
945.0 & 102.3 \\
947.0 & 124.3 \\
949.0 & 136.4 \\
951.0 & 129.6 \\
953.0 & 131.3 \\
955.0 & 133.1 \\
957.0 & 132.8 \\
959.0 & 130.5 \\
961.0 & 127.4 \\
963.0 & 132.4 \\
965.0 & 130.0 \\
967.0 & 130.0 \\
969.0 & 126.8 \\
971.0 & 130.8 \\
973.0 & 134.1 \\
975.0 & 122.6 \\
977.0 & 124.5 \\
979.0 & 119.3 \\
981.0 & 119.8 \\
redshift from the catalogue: 0.000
